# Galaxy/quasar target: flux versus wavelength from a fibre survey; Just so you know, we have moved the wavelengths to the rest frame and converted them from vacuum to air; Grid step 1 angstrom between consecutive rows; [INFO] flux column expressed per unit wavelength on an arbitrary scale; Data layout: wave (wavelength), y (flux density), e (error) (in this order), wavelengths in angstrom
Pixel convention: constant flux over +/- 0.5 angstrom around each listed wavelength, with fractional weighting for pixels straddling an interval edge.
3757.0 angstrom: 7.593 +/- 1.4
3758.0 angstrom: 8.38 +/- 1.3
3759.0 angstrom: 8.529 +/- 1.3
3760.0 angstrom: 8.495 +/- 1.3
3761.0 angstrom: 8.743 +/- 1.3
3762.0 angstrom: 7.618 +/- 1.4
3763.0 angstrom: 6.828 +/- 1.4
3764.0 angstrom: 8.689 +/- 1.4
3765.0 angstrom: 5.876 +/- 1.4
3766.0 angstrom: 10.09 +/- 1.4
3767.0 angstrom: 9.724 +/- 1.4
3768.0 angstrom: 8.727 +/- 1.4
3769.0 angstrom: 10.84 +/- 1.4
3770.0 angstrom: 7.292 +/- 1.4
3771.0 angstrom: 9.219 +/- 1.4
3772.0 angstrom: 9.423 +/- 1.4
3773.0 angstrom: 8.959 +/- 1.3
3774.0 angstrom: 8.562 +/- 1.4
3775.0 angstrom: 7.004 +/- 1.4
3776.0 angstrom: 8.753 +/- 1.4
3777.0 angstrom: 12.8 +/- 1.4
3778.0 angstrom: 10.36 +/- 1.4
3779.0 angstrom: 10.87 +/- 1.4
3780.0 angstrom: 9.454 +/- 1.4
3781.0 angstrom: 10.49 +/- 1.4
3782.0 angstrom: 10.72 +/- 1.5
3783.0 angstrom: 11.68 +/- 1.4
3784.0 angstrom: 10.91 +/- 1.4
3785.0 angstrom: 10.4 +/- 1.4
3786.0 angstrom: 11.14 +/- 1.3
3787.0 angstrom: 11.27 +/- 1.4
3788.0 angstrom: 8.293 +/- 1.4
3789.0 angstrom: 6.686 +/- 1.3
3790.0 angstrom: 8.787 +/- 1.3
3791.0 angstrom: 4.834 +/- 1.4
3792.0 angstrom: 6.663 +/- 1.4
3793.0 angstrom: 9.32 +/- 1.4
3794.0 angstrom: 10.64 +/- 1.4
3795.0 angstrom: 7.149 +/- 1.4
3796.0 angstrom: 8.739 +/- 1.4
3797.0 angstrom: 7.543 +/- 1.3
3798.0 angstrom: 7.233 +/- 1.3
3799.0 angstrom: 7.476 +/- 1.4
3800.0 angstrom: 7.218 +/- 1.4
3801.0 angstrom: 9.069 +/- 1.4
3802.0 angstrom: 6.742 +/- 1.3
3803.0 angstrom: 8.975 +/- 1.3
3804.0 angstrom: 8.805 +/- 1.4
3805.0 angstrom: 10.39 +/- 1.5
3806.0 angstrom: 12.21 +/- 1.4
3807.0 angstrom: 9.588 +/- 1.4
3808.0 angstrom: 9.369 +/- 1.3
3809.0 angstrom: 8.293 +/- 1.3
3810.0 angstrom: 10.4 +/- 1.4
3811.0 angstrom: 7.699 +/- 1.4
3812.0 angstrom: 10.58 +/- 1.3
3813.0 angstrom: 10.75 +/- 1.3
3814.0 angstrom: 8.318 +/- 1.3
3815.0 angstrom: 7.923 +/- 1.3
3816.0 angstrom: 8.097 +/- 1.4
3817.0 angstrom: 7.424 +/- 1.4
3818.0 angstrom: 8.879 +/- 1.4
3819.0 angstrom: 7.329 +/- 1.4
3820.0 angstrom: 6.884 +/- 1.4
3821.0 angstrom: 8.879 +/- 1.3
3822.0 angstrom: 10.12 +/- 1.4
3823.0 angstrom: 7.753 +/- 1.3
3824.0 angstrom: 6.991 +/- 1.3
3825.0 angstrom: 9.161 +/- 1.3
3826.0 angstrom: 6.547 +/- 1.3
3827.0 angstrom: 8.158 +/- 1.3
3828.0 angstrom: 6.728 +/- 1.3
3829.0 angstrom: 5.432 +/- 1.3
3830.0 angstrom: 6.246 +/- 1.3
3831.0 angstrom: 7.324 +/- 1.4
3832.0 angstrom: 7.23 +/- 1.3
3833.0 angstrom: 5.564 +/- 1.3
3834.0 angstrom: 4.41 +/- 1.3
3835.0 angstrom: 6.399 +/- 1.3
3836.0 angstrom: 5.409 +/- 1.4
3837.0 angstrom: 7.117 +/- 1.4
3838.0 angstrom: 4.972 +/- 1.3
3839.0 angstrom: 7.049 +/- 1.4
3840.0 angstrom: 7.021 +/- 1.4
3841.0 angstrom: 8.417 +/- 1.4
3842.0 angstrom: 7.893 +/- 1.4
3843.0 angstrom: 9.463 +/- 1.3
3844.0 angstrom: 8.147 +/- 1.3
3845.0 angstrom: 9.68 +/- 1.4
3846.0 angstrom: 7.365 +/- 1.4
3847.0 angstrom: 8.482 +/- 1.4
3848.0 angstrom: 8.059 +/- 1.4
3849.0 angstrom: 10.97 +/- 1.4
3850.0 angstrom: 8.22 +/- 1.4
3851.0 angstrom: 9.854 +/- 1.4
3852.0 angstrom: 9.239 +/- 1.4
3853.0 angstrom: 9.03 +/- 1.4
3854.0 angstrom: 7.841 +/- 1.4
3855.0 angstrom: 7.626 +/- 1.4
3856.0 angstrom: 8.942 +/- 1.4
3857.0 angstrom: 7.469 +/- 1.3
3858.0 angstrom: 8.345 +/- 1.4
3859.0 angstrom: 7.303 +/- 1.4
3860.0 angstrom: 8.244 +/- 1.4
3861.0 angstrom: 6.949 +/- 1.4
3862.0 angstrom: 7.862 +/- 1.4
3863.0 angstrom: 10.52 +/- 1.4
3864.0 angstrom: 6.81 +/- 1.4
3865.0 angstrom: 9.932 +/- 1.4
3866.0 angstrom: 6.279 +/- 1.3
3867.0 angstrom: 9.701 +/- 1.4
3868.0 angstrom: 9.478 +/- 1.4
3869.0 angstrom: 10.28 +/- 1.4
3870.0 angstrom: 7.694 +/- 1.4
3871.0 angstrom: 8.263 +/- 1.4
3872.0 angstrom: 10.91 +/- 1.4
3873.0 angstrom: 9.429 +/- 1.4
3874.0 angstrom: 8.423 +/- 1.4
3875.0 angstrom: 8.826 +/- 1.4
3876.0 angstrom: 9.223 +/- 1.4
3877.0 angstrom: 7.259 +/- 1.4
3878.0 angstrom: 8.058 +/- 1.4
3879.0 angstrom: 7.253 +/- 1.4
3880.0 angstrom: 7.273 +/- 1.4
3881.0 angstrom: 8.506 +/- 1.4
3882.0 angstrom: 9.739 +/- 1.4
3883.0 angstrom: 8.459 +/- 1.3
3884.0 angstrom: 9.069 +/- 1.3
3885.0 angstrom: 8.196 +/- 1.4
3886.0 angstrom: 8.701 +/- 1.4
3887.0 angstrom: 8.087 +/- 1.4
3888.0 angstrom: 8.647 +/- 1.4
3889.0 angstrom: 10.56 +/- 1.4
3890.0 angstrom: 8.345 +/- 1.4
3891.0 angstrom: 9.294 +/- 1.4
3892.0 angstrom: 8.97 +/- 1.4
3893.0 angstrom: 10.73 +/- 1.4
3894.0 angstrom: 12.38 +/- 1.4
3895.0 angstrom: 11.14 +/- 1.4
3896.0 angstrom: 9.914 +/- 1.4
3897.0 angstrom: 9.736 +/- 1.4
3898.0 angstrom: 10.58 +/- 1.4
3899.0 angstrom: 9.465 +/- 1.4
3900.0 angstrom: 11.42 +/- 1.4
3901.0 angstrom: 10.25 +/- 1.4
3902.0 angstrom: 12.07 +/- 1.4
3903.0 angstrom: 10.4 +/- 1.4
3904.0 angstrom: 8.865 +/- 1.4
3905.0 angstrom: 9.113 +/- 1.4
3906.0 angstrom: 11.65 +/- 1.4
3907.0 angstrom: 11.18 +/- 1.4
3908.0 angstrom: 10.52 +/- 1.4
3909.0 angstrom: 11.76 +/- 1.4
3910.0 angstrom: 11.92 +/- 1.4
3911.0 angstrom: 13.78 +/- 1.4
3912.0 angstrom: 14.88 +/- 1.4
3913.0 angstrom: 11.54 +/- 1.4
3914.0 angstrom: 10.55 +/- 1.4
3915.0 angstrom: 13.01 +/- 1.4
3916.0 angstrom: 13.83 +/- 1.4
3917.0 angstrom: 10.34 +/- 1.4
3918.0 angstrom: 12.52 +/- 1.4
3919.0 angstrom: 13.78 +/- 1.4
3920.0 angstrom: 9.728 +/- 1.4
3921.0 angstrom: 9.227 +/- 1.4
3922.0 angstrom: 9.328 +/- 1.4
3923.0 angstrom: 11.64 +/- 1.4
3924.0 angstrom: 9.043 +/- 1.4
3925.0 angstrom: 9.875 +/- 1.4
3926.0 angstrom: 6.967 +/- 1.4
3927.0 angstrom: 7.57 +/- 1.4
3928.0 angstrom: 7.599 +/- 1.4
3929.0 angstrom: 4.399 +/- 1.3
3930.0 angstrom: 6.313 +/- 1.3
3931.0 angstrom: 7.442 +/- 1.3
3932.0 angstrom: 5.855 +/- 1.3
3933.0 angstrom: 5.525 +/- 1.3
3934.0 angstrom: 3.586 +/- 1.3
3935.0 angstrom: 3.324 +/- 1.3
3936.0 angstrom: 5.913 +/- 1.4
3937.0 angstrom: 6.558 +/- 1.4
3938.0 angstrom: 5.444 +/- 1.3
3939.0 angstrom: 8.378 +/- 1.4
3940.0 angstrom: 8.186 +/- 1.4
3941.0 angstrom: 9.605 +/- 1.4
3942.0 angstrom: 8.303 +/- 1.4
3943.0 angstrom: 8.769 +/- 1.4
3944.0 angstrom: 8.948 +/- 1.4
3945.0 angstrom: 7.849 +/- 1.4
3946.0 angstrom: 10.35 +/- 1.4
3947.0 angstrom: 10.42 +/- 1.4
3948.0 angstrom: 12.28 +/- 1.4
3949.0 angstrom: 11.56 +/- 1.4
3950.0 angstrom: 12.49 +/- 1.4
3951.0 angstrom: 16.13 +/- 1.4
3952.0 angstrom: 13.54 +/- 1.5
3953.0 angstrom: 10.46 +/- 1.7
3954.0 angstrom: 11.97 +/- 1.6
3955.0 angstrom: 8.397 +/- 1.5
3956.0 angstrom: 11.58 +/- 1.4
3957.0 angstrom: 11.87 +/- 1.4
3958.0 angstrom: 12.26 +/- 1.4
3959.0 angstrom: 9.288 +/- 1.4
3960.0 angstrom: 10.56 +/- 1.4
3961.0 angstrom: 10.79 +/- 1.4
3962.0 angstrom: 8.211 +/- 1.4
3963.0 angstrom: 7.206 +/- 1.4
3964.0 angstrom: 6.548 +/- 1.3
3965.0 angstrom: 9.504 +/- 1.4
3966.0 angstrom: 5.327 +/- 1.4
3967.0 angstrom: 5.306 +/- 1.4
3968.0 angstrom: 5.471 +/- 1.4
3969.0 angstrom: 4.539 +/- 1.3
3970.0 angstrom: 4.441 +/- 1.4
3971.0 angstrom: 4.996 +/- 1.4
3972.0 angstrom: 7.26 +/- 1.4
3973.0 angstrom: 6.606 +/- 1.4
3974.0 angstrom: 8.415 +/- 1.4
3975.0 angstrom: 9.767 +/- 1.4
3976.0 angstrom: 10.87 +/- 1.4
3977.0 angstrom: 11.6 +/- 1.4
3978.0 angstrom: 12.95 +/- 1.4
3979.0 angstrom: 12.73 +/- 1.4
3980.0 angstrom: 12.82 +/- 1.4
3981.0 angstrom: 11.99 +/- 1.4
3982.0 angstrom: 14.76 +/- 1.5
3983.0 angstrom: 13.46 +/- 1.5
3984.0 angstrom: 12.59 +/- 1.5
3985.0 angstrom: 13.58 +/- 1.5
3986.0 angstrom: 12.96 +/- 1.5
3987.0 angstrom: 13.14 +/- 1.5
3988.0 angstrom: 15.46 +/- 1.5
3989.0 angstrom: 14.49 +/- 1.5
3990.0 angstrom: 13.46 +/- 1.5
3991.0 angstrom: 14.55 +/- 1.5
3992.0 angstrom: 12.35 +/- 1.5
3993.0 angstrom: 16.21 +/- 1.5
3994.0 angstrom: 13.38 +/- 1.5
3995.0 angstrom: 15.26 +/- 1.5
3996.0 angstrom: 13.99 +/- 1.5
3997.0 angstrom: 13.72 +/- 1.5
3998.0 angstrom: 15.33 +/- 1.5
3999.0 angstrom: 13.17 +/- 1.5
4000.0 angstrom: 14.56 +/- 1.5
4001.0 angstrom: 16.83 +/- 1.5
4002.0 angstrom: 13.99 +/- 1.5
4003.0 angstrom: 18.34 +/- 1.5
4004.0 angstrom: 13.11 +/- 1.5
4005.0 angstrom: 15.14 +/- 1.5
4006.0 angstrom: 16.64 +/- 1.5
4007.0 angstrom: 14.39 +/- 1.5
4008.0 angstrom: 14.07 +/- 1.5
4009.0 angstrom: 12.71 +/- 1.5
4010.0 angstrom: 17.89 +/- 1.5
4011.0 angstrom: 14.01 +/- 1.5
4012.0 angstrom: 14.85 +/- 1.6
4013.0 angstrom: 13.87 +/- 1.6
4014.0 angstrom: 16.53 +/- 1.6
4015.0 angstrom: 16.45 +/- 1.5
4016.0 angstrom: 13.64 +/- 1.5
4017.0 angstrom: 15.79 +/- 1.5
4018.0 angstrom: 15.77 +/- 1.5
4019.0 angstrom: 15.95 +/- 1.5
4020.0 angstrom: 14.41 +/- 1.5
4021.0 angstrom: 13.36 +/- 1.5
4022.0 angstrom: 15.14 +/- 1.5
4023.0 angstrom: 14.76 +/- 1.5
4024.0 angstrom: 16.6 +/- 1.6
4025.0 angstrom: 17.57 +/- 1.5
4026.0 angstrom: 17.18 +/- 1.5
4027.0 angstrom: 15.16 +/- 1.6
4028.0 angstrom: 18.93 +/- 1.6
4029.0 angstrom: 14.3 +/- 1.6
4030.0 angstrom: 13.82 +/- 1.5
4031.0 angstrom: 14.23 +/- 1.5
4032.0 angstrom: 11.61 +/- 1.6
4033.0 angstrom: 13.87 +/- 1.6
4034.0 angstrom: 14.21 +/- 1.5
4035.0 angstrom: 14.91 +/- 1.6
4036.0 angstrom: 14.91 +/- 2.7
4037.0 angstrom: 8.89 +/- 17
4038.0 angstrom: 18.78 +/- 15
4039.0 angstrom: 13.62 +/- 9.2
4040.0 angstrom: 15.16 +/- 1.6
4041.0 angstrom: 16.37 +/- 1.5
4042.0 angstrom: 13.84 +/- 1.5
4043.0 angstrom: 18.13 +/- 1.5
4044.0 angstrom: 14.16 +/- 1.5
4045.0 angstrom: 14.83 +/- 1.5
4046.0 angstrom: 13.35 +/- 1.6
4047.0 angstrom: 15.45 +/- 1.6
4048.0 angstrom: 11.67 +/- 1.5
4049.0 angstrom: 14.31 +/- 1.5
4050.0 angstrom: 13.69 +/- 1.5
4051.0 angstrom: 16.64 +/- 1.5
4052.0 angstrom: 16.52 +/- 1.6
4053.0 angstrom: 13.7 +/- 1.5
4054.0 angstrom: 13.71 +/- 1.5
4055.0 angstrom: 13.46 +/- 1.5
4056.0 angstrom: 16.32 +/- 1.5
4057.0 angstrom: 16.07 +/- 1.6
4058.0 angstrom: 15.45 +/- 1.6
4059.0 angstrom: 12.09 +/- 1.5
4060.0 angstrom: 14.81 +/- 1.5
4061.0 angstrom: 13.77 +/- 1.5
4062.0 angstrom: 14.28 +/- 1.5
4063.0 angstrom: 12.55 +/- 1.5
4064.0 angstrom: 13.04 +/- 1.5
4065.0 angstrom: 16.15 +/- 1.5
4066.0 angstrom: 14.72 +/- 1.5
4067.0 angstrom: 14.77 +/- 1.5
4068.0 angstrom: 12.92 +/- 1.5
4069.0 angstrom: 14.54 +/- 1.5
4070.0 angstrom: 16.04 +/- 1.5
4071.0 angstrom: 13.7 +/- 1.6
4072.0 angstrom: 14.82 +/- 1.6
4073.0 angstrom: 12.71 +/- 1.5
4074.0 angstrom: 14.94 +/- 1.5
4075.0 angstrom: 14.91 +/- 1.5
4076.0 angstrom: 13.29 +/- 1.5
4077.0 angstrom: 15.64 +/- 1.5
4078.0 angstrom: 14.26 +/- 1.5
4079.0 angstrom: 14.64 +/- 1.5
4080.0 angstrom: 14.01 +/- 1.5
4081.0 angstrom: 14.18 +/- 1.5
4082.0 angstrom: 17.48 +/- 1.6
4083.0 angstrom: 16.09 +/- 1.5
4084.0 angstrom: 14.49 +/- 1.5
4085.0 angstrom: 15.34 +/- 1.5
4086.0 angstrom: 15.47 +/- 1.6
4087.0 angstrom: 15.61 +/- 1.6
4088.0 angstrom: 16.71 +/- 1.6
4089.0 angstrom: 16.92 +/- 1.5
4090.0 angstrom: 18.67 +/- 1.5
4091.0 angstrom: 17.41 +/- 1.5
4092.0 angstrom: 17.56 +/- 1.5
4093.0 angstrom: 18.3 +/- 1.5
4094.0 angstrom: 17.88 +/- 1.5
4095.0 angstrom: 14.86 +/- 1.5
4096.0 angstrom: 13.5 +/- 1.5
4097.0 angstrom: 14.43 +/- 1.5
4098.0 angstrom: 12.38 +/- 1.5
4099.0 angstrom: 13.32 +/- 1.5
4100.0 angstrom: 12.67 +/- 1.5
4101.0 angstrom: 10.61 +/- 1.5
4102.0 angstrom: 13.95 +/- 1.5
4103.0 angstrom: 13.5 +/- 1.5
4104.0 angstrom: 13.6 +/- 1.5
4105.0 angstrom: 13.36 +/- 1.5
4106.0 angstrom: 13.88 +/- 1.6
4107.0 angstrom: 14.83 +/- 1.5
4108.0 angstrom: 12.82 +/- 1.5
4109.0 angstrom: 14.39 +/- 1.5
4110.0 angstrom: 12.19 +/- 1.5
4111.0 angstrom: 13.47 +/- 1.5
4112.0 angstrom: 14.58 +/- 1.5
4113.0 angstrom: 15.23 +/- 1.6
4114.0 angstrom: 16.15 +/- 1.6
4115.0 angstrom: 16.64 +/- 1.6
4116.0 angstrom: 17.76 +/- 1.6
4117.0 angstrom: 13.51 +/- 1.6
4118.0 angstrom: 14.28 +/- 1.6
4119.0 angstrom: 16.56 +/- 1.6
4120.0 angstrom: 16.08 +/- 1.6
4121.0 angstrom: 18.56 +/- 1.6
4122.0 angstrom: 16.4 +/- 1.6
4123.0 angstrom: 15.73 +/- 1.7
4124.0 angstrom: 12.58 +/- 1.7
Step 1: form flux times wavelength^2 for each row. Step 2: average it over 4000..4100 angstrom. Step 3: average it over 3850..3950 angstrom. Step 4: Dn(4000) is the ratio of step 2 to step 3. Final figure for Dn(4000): 1.76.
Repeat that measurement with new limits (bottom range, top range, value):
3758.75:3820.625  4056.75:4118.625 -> 1.92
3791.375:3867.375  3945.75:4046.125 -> 1.75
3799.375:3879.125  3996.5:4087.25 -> 2.00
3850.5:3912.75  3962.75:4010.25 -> 1.35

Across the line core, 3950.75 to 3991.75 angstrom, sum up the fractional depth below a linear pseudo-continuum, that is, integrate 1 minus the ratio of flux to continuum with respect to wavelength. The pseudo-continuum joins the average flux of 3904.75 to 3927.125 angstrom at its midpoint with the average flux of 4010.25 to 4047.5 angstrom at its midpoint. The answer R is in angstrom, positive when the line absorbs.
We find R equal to 8.0 angstrom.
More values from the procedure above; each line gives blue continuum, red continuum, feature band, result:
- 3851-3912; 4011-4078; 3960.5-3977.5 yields 6.6 angstrom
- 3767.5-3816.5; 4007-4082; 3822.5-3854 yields 8.0 angstrom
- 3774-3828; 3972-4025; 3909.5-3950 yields 9.9 angstrom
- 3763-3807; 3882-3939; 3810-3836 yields 4.3 angstrom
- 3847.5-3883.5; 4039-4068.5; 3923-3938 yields 5.7 angstrom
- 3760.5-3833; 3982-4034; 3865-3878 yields 2.4 angstrom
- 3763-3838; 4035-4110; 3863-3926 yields 4.2 angstrom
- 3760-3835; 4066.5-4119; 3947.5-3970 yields 4.3 angstrom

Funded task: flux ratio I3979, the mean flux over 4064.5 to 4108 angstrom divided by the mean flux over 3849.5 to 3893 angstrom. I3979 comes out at 1.72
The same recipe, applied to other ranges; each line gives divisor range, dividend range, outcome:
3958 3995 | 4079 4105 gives 1.43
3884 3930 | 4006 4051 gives 1.45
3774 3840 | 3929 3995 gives 1.18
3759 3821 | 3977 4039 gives 1.63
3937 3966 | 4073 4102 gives 1.53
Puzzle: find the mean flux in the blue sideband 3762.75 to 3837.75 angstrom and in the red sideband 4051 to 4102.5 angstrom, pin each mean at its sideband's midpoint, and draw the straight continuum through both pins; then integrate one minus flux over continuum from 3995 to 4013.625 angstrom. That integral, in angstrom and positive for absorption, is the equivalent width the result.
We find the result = -2.3 angstrom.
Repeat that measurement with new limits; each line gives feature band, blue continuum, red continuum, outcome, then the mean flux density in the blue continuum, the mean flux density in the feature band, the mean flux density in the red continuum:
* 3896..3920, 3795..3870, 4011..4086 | -2.1 angstrom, 8.14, 11.4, 14.8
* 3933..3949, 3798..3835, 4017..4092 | 5.2 angstrom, 8.1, 7.9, 14.9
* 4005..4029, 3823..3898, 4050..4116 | -4.9 angstrom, 8.3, 15.4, 14.7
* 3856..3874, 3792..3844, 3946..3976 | -0.4 angstrom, 7.98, 8.56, 9.26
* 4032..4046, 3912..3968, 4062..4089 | -1.4 angstrom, 9.24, 14.6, 14.8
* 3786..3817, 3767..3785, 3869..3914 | 3.6 angstrom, 9.78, 8.66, 9.84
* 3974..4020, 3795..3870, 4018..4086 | -3.7 angstrom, 8.14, 14.1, 14.7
